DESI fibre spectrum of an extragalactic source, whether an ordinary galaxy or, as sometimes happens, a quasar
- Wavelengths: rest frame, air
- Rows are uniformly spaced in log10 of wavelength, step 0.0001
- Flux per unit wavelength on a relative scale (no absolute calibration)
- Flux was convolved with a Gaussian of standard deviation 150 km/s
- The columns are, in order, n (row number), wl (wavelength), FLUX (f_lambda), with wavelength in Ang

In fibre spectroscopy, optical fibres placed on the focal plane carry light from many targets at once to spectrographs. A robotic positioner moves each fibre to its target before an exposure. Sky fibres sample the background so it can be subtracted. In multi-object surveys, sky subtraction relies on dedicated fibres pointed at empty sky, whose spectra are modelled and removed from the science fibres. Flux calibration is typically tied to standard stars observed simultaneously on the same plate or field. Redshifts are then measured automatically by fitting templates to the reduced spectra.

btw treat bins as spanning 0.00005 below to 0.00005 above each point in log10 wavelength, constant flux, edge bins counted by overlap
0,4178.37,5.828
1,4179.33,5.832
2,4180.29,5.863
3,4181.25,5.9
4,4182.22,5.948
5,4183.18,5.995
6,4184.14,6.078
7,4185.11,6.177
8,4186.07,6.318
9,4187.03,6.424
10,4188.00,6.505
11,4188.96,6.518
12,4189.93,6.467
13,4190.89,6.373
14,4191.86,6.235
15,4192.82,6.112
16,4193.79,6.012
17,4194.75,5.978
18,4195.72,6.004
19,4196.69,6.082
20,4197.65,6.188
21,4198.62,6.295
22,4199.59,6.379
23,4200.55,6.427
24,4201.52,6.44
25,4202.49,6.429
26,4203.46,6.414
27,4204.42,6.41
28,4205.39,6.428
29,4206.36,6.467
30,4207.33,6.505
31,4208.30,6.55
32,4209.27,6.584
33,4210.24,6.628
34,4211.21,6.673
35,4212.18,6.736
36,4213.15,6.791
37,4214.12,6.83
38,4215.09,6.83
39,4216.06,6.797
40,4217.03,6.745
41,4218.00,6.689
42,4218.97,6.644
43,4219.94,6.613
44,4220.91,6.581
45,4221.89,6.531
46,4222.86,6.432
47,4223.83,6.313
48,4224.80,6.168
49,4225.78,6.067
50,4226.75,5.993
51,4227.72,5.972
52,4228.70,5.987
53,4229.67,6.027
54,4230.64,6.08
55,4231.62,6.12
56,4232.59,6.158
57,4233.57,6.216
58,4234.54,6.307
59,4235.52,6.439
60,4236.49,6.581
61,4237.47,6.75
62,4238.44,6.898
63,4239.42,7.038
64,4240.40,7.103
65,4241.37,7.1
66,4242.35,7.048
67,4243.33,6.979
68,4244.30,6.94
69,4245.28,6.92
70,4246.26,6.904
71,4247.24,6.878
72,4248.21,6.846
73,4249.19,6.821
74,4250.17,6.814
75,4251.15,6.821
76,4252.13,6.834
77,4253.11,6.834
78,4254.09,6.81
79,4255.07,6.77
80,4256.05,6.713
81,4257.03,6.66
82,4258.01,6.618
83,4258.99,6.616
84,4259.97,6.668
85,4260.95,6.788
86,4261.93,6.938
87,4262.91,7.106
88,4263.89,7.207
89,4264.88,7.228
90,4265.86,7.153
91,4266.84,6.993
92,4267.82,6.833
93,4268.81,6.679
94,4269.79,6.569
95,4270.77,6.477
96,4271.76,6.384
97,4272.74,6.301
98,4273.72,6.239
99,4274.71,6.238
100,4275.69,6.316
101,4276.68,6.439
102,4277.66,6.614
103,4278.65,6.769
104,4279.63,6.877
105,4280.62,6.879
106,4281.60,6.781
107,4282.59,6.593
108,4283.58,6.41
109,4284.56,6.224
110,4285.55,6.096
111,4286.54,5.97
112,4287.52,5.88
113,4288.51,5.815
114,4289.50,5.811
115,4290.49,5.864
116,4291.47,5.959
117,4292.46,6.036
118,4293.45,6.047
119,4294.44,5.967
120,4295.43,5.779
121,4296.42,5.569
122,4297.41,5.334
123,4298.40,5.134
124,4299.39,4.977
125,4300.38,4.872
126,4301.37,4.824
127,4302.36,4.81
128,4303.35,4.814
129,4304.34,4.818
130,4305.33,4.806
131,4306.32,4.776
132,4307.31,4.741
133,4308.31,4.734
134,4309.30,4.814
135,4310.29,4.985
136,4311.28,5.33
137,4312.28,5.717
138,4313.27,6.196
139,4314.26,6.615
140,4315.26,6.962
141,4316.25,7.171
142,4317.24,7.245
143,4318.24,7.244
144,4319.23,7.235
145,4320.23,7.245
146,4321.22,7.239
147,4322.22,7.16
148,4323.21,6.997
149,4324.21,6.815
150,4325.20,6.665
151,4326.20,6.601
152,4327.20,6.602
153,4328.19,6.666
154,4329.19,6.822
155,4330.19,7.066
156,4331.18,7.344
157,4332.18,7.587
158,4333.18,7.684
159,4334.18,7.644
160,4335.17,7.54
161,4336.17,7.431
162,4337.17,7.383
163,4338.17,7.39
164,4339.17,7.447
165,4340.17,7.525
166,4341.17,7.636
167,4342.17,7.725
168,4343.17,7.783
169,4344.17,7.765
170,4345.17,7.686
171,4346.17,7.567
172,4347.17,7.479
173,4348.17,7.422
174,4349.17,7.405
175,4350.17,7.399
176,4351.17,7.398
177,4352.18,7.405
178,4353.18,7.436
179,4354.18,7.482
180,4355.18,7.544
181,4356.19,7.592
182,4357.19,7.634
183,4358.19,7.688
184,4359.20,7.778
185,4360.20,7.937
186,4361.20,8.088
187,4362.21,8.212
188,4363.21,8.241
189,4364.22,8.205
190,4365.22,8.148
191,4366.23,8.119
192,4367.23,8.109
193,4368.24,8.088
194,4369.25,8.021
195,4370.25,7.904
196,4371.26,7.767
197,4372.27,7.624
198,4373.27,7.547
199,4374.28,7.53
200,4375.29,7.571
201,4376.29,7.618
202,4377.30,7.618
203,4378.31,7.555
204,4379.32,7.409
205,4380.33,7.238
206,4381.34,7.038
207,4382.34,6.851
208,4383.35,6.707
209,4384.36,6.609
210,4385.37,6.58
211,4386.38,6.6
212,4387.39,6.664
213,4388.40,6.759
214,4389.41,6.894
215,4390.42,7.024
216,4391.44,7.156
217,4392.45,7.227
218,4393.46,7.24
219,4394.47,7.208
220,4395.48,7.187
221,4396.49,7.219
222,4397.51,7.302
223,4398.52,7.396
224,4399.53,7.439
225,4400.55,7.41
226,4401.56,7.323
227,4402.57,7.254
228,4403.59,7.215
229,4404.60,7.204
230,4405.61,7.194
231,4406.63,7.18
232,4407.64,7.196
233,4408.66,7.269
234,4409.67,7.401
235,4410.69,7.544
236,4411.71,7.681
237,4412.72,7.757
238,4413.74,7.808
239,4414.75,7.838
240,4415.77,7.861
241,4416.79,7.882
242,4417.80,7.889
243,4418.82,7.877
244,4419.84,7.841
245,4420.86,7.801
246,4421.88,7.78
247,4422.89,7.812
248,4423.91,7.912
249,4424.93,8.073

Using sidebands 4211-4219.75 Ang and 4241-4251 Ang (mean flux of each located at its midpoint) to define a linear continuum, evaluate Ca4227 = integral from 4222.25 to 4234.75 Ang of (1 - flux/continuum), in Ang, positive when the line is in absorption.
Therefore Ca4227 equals 1.2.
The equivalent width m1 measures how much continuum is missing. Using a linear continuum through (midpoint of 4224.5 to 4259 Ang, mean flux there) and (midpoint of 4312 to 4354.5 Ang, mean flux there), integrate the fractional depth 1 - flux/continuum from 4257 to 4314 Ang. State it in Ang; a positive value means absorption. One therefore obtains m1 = 7.1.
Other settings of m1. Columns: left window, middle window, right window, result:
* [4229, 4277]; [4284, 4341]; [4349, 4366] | 8.2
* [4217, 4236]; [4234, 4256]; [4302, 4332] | -1.9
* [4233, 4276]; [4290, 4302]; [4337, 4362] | 2.7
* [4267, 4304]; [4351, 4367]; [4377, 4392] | -2.6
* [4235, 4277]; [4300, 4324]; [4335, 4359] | 4.4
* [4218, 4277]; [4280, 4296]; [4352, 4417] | 1.7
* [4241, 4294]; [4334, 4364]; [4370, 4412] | -2.6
